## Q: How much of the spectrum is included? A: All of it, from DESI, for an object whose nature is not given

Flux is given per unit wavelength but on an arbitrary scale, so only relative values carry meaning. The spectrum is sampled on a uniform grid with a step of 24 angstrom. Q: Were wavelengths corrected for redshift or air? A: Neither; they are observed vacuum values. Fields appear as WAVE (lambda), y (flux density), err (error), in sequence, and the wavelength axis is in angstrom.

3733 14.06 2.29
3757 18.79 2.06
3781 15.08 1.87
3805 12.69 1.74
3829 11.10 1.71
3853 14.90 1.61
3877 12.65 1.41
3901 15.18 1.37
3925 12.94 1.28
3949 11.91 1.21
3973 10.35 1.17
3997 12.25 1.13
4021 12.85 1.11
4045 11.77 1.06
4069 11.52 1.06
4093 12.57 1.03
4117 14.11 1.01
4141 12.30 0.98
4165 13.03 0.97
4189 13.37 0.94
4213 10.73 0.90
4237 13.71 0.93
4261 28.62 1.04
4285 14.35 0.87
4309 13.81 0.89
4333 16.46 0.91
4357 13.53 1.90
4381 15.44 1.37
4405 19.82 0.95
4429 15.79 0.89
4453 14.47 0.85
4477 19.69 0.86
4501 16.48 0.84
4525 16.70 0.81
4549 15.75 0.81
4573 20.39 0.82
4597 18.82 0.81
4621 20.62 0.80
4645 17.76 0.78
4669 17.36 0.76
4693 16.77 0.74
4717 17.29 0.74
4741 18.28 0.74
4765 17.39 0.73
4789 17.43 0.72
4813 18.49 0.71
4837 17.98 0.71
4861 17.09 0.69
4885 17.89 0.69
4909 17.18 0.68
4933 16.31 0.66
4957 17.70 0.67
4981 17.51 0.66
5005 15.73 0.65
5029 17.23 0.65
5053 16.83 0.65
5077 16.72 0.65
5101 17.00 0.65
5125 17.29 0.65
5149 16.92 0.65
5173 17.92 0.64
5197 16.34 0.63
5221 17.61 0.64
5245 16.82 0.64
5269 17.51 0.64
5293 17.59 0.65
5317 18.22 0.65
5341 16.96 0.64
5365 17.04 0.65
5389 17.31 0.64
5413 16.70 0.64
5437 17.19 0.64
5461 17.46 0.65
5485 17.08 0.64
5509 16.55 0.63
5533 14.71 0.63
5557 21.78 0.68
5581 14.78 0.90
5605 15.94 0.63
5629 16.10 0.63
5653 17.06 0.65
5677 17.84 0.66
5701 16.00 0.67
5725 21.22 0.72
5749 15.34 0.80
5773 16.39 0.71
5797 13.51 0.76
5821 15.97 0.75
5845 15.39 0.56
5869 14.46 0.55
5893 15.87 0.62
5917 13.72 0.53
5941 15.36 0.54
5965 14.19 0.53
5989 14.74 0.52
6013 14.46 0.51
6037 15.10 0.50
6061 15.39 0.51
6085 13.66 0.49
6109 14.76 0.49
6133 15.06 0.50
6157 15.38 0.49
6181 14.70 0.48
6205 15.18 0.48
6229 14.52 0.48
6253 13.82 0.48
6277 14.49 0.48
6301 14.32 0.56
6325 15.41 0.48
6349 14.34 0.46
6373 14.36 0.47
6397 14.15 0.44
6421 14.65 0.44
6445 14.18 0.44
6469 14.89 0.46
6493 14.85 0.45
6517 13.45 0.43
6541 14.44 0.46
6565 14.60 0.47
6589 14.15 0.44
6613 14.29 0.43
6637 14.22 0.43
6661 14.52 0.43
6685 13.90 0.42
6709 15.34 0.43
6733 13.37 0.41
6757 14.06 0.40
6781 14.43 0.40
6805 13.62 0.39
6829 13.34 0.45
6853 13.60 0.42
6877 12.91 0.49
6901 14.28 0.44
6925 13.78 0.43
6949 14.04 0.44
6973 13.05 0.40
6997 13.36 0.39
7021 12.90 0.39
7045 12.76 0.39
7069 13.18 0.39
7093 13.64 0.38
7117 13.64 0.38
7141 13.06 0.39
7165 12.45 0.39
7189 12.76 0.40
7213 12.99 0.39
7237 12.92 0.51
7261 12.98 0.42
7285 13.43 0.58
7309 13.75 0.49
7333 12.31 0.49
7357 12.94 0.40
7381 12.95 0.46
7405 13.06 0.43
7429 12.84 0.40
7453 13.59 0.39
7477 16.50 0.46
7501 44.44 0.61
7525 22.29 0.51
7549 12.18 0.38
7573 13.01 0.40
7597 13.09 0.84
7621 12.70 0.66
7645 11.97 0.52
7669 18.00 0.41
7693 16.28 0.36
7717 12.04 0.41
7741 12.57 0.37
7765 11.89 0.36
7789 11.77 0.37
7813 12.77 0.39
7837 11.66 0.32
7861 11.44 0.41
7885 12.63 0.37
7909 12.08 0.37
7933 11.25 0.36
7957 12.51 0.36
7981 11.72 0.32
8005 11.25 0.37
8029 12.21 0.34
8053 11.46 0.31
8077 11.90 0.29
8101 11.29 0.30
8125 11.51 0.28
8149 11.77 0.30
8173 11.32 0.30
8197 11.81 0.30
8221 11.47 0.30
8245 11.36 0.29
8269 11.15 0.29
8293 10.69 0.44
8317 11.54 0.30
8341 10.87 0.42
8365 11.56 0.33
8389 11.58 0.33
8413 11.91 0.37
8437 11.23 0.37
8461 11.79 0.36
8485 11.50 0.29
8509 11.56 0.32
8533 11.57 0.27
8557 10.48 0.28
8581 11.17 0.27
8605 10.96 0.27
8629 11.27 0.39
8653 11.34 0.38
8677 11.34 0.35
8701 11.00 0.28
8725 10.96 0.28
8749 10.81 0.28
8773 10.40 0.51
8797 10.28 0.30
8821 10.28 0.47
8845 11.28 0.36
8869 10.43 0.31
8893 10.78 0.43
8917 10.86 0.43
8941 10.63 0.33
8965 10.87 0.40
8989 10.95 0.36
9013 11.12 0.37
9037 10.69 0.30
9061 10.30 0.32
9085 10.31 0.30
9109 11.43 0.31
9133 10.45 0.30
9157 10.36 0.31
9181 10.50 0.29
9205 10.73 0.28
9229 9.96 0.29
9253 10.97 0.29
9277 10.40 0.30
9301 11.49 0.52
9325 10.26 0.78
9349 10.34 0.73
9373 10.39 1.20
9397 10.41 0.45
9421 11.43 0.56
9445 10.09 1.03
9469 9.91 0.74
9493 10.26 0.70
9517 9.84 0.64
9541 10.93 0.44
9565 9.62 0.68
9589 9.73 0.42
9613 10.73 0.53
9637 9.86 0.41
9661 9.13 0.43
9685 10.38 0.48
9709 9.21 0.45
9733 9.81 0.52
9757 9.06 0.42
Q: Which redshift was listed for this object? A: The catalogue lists 0.14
